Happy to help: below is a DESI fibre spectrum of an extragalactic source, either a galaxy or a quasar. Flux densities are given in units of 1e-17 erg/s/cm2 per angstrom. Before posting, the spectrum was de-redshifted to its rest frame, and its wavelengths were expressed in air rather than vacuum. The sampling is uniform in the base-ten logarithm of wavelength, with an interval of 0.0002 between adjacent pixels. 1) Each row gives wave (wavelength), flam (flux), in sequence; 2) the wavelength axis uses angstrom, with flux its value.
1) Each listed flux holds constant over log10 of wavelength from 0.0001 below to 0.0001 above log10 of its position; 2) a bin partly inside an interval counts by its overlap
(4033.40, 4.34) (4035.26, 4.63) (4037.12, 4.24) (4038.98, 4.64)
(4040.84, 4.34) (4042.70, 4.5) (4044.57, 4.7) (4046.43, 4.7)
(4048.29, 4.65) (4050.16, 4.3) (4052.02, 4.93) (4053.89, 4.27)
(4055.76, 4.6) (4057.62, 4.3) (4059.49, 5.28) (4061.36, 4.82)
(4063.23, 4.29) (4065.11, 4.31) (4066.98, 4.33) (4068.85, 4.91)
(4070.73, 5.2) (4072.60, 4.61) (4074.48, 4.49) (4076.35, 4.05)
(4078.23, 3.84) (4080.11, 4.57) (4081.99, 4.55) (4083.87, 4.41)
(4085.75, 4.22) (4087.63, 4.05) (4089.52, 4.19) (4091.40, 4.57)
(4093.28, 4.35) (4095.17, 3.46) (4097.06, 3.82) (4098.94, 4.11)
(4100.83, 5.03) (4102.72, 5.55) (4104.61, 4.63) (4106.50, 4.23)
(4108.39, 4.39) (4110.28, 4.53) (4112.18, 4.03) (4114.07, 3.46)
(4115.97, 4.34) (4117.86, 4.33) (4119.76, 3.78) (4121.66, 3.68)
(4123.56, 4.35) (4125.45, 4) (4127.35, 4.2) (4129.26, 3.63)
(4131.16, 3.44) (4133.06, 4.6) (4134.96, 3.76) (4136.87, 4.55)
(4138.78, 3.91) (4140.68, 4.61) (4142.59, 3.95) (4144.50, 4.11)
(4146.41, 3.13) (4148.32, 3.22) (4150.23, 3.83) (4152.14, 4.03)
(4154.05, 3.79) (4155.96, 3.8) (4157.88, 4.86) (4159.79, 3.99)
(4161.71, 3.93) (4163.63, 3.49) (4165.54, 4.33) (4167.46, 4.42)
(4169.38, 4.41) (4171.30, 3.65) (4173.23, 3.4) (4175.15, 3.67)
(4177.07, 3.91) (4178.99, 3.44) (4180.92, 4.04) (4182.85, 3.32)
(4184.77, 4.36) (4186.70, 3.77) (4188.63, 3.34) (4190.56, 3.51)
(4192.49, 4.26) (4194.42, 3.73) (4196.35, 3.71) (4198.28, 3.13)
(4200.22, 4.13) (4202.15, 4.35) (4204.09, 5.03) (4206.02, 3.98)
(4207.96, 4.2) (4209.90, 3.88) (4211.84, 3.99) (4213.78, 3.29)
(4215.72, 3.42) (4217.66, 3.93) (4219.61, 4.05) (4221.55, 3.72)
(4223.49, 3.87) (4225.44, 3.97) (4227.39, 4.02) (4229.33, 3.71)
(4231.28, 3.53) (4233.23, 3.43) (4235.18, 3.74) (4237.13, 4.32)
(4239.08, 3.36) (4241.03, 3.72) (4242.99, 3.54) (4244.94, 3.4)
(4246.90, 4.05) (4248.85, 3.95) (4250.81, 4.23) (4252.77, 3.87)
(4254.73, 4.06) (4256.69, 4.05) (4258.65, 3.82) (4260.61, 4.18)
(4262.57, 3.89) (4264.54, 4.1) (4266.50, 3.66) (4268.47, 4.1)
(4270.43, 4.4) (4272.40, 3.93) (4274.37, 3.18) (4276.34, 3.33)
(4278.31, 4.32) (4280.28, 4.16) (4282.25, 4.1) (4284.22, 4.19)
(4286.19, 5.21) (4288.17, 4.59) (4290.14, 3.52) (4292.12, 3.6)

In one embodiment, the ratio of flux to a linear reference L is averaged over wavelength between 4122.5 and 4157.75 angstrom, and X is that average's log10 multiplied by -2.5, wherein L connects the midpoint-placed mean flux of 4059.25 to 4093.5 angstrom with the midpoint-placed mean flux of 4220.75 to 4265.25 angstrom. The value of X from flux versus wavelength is 0.07 mag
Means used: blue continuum 4.46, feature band 3.96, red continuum 3.85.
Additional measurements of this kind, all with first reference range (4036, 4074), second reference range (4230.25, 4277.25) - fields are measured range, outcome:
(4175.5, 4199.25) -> 0.10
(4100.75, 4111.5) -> -0.07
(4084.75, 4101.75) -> 0.06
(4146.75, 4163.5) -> 0.09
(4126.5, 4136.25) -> 0.09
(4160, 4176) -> 0.07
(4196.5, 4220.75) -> 0.02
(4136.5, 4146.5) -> 0.04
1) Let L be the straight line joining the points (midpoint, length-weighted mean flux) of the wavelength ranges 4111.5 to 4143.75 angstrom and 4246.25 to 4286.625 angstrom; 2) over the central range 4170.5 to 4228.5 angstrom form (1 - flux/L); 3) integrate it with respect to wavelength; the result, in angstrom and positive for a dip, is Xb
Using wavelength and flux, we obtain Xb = 2.78 angstrom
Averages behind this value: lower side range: 4.04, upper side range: 4.02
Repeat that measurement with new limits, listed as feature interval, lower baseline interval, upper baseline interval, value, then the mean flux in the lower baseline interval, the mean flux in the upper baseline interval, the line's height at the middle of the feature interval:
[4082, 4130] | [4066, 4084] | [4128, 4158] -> 0.2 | 4.5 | 3.93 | 4.24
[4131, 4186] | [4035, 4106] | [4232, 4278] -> 3.2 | 4.48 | 3.84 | 4.18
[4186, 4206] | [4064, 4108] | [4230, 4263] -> 0.5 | 4.41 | 3.83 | 4.01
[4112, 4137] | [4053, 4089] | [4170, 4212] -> 1.2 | 4.48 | 3.86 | 4.2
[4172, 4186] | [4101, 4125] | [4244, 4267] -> 1.3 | 4.29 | 3.94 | 4.13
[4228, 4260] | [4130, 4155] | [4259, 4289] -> 1.9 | 3.92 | 4.08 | 4.04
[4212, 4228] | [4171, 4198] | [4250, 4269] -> 0.2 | 3.71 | 3.99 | 3.84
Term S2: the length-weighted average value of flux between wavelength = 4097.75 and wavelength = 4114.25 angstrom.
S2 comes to 4.48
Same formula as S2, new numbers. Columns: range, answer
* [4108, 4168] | 4.01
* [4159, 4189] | 3.85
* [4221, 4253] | 3.79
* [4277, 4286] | 4.26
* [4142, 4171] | 3.95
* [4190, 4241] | 3.86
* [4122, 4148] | 3.99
